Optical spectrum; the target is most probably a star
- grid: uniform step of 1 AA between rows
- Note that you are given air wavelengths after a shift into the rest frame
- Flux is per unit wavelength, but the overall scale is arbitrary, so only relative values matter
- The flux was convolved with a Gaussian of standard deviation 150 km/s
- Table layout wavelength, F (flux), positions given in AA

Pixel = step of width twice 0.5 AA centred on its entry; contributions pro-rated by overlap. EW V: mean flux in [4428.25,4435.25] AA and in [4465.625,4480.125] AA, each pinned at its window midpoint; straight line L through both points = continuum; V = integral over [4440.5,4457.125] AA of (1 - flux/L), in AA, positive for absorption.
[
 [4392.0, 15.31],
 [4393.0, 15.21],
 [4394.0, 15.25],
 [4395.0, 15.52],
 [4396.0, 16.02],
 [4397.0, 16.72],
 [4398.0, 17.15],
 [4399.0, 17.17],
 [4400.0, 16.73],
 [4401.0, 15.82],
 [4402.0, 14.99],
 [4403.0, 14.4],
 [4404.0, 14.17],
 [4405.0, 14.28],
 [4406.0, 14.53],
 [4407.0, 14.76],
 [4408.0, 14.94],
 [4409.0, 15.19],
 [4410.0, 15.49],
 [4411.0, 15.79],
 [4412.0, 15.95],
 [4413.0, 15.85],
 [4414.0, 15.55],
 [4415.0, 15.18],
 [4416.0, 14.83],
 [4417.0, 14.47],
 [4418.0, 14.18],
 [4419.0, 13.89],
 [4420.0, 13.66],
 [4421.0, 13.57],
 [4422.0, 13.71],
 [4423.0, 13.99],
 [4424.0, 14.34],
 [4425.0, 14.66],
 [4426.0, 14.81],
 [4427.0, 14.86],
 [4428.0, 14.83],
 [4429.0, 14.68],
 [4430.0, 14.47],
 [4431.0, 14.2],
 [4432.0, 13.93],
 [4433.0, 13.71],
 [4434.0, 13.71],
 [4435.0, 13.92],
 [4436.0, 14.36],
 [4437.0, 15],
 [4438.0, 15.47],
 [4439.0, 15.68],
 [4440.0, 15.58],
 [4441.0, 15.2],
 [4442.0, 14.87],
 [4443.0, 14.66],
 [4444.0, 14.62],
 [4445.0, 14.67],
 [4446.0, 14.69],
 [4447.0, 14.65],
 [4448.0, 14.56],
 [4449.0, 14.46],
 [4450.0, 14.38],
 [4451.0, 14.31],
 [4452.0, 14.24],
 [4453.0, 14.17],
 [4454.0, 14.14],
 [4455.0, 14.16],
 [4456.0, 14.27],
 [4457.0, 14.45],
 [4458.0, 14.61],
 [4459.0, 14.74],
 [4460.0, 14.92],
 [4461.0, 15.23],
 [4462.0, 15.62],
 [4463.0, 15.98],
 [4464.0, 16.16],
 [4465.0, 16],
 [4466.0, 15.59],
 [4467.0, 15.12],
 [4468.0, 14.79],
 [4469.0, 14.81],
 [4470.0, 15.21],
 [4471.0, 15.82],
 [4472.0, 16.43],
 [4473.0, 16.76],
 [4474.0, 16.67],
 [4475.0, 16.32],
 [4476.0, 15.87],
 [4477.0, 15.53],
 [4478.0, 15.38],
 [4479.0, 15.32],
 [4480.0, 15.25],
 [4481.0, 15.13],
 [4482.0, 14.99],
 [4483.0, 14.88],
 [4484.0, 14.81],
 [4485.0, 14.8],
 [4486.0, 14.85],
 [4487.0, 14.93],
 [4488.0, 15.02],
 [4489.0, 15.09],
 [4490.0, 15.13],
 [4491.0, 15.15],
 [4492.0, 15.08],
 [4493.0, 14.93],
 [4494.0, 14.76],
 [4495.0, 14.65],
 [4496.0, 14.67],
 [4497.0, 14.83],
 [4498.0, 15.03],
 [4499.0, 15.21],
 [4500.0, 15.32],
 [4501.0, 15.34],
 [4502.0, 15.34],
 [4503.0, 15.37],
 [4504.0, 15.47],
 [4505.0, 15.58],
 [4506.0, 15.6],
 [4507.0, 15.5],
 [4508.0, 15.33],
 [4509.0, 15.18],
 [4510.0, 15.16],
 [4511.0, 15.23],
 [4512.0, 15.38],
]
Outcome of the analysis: 0.3 AA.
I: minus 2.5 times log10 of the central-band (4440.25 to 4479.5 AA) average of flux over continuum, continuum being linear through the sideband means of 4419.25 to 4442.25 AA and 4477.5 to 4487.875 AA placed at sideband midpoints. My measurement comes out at -0.02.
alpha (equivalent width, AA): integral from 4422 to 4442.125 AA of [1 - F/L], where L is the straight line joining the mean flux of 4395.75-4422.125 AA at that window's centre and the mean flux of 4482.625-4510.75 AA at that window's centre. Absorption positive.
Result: 0.7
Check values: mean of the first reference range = 15.2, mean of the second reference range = 15.1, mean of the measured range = 14.6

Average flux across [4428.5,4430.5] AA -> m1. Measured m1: 14.6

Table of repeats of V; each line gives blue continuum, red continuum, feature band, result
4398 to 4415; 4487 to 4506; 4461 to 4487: -0.5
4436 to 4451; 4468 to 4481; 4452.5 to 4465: 0.3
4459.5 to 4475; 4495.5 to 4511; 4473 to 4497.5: 0.4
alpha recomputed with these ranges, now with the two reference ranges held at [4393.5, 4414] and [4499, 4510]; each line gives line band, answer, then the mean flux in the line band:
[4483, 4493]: 0.28 AA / 15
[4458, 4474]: -0.11 AA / 15.6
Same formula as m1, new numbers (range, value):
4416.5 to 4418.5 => 14.3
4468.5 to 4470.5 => 15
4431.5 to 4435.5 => 13.8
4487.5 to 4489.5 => 15.1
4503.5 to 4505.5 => 15.5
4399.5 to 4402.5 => 15.8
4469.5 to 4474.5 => 16.2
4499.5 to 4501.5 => 15.3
